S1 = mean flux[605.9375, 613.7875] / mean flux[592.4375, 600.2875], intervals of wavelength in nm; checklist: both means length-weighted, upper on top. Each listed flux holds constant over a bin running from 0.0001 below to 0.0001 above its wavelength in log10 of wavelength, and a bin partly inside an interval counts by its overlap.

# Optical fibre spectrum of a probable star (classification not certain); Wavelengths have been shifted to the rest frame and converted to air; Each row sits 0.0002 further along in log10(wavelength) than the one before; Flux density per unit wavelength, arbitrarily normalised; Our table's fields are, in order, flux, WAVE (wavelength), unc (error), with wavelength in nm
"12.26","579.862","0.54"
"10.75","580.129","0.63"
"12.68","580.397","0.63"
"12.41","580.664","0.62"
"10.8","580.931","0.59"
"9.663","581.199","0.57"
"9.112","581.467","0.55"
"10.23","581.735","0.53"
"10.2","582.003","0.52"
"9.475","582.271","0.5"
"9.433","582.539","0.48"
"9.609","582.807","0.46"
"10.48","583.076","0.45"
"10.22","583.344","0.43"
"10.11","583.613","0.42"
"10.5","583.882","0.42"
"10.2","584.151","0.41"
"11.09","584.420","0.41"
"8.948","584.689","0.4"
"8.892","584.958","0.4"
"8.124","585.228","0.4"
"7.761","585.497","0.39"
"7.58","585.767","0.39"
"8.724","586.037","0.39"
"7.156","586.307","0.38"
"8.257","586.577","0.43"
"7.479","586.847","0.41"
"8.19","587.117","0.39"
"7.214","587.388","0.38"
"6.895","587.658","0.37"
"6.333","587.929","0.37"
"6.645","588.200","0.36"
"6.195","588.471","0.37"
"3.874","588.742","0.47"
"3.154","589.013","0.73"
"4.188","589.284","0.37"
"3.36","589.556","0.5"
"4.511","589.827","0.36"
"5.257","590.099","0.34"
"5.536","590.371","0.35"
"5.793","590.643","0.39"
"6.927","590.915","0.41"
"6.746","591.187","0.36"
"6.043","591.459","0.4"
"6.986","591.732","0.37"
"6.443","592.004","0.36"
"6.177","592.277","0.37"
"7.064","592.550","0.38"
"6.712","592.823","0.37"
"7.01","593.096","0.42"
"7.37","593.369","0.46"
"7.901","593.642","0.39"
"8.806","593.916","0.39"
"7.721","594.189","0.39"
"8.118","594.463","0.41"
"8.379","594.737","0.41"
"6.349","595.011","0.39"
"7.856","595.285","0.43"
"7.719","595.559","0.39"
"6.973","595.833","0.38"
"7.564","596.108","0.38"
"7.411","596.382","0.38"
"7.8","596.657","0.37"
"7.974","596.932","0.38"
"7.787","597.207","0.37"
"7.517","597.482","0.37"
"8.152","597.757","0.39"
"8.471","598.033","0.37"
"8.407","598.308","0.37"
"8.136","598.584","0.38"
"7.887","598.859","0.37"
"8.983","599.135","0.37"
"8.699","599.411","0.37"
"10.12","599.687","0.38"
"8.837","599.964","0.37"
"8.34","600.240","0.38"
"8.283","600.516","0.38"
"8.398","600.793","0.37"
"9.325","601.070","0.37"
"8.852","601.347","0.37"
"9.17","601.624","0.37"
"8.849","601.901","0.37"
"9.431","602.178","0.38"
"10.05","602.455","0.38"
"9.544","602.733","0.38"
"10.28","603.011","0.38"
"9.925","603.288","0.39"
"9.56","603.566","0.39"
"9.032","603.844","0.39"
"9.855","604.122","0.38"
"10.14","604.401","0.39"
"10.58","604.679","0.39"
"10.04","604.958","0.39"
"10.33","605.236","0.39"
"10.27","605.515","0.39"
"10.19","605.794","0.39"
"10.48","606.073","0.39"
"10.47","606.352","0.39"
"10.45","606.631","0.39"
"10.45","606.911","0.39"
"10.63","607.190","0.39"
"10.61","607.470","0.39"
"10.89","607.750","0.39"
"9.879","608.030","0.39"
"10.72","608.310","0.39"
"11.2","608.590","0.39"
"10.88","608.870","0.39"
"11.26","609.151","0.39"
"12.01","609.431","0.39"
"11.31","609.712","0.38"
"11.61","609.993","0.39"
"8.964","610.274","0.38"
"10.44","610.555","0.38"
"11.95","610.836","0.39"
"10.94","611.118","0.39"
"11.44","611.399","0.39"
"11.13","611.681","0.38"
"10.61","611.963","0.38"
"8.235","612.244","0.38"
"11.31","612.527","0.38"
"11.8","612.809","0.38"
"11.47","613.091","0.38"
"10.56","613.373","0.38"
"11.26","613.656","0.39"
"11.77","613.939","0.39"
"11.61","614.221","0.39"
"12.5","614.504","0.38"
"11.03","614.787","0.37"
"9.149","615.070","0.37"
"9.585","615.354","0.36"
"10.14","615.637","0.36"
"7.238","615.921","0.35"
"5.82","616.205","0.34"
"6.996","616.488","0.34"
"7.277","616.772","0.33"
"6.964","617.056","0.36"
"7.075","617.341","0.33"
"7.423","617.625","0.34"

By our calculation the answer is 1.36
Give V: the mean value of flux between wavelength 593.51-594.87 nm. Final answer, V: 8.18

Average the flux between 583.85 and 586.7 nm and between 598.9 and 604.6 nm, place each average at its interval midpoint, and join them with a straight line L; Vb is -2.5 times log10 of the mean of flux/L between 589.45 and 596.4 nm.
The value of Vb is 0.31 mag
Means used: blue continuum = 8.78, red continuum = 9.27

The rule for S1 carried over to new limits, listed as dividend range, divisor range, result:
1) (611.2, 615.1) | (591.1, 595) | 1.53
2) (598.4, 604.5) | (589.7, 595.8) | 1.33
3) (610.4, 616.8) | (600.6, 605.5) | 1.06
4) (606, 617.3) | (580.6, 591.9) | 1.32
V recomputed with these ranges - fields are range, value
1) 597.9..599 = 8.23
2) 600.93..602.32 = 9.13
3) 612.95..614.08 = 11.3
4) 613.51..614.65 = 11.8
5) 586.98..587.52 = 7.7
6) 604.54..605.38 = 10.3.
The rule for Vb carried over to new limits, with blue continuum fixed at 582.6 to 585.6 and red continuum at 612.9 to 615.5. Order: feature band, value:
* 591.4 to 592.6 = 0.46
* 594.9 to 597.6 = 0.33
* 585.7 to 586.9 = 0.23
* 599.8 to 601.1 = 0.20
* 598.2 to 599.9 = 0.18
